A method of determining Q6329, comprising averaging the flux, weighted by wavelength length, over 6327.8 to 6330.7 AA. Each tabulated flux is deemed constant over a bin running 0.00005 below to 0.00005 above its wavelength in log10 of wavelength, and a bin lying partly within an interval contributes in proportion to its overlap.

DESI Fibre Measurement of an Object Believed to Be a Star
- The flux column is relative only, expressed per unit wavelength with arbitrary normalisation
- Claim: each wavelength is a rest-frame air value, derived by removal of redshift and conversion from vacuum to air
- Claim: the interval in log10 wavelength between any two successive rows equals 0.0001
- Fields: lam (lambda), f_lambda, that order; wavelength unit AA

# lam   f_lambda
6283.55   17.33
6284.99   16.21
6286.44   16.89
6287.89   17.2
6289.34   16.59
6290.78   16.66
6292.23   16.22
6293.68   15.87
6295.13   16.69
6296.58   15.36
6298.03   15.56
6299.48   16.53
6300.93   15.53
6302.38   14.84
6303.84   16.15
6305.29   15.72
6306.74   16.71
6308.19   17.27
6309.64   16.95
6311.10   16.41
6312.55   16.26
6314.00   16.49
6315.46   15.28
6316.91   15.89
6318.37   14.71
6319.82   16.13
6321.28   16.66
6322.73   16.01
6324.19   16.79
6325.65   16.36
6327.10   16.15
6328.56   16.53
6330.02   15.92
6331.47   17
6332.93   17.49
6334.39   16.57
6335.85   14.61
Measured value 16.2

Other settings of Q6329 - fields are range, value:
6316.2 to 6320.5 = 15.6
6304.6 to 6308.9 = 16.6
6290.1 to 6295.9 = 16.3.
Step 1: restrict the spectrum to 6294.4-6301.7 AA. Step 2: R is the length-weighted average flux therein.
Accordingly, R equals 15.9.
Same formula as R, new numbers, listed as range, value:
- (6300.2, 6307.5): 15.8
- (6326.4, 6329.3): 16.3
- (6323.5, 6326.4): 16.6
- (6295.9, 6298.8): 15.5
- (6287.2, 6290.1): 16.9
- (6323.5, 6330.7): 16.3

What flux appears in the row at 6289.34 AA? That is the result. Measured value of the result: 16.59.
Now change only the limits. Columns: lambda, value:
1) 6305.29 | 15.72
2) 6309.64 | 16.95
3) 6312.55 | 16.26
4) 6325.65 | 16.36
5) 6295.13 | 16.69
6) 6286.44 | 16.89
